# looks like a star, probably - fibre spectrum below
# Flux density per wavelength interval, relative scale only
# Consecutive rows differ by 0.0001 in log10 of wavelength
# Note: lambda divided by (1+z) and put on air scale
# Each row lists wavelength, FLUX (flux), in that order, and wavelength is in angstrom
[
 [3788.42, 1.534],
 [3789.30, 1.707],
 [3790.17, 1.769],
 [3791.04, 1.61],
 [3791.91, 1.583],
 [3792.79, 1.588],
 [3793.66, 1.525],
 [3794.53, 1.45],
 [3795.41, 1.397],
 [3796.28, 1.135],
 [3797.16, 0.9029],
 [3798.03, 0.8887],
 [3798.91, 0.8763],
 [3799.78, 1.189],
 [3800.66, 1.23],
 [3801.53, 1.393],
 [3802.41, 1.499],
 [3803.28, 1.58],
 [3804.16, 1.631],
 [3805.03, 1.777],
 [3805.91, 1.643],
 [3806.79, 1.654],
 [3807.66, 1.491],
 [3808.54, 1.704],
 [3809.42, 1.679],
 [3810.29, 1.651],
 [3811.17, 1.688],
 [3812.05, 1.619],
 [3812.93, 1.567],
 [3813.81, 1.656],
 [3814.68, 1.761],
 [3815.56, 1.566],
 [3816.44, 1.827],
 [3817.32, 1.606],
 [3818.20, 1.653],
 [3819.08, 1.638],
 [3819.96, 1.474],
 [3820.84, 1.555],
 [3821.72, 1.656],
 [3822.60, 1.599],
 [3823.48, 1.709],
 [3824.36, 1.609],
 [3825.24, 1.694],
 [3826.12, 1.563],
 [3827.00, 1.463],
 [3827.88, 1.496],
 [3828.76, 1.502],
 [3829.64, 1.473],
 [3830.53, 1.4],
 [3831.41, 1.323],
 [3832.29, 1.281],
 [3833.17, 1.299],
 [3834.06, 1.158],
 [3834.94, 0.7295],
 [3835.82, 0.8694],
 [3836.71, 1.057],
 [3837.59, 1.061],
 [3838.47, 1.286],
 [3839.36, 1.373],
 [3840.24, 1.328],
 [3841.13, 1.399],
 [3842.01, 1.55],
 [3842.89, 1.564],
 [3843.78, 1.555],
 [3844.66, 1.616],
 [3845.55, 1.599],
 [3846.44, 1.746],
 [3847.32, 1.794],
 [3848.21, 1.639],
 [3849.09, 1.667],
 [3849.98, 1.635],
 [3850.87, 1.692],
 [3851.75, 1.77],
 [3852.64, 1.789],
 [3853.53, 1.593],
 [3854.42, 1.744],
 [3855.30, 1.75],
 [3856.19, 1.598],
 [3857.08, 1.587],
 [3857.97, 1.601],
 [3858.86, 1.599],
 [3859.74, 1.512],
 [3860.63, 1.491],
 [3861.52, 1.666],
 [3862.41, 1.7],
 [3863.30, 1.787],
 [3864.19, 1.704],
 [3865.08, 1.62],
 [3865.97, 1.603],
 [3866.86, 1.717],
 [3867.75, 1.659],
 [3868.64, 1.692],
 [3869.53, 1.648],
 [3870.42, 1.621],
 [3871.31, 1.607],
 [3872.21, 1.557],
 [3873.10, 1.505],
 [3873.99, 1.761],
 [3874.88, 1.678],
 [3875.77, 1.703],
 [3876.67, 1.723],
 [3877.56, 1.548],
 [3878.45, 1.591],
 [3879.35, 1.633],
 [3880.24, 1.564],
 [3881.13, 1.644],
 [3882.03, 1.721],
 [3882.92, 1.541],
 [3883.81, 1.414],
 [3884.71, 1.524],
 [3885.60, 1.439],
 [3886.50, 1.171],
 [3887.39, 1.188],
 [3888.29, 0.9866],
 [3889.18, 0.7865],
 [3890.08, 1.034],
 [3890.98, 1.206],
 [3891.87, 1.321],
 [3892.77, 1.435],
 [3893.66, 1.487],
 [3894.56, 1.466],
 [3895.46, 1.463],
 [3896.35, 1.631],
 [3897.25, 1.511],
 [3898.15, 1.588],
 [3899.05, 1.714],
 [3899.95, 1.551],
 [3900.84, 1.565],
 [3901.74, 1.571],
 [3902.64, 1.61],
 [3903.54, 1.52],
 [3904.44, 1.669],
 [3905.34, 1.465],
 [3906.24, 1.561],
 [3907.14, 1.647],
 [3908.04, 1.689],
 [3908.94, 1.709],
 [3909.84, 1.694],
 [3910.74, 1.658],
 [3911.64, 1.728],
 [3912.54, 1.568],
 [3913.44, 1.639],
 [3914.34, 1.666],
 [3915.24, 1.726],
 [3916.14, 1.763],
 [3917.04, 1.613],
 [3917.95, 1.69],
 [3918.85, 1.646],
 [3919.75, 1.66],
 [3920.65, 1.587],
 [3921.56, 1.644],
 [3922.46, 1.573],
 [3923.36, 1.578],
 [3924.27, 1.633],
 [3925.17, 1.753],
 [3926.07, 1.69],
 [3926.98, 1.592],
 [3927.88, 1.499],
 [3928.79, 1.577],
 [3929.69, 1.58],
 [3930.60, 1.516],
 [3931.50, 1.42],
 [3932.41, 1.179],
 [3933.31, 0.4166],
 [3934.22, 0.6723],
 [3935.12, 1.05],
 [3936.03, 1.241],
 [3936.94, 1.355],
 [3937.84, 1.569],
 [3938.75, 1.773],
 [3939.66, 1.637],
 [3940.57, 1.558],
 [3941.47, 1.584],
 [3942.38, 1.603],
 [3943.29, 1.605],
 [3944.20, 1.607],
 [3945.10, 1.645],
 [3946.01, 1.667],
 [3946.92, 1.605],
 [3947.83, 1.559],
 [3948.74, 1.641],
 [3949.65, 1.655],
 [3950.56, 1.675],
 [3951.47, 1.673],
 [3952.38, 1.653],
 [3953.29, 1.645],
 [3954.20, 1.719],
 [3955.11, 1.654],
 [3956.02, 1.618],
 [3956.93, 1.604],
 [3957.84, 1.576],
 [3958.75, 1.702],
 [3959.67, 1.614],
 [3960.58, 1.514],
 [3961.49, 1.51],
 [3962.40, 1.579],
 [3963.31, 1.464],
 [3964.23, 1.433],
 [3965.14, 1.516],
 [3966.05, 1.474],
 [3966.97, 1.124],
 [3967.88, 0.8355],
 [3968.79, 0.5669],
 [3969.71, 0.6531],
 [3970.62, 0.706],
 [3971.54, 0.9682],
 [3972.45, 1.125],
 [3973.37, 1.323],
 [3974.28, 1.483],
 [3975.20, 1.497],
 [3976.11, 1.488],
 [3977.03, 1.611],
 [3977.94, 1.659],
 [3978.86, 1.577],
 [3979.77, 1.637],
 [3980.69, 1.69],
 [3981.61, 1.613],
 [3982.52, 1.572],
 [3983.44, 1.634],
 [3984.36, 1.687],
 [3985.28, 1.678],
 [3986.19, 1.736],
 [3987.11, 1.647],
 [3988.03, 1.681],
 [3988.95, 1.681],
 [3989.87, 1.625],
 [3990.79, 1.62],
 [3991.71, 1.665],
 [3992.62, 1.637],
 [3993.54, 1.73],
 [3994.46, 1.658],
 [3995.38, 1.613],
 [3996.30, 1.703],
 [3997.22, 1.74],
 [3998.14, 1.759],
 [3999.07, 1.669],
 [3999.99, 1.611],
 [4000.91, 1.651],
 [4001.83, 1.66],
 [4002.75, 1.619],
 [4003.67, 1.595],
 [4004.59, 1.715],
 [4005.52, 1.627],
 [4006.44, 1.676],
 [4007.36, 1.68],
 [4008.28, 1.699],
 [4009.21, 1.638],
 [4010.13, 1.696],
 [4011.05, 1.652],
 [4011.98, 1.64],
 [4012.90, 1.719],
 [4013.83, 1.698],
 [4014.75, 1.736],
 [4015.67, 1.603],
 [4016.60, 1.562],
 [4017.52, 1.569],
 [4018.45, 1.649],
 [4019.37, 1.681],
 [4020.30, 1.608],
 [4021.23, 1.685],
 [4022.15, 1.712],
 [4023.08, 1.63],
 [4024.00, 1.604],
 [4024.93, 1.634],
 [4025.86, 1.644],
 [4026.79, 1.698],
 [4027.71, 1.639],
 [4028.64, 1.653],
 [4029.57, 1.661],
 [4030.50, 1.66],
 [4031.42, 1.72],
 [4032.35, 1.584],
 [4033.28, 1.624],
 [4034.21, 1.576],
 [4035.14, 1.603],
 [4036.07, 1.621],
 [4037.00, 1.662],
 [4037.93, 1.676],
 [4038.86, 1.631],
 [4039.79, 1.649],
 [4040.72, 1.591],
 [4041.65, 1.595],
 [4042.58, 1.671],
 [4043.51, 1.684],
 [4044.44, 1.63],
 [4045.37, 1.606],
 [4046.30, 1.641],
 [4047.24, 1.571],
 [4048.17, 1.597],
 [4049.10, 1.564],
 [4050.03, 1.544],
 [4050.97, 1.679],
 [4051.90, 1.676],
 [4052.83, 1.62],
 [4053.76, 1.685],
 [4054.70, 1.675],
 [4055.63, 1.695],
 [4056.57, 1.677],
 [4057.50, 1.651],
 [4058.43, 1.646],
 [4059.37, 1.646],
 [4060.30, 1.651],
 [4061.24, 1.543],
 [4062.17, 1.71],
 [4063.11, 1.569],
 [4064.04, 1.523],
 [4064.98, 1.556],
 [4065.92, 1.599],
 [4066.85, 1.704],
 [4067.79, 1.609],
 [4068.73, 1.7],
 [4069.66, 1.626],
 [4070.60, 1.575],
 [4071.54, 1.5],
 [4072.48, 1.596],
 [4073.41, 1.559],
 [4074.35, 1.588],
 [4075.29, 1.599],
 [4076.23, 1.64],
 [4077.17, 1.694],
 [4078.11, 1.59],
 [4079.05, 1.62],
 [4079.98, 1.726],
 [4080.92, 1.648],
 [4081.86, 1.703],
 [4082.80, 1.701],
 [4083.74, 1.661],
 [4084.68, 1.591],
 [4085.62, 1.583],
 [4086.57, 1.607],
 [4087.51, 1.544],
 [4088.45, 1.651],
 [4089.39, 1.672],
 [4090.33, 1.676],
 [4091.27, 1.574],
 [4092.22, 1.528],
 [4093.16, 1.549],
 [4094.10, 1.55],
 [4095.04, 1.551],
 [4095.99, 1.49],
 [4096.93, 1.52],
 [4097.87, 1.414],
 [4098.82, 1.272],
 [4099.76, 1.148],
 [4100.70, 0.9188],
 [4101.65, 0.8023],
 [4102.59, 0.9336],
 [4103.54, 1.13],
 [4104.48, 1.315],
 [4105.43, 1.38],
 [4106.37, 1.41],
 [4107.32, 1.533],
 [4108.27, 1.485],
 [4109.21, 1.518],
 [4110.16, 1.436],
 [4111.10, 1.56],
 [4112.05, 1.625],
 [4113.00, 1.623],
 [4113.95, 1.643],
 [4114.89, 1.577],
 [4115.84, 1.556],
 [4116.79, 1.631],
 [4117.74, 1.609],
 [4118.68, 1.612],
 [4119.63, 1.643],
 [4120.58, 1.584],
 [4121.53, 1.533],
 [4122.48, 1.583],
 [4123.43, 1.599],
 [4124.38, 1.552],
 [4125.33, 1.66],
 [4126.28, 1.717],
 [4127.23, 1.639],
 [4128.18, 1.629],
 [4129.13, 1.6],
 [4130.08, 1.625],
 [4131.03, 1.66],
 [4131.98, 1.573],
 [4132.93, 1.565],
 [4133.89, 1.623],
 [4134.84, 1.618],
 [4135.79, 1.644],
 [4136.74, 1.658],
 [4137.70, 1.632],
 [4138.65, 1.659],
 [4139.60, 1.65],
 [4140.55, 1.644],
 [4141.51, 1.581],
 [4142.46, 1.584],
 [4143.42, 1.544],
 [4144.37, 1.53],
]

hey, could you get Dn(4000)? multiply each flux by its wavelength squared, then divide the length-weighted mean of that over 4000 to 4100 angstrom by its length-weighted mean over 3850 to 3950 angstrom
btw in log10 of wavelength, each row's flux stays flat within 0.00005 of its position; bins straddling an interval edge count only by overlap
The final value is 1.13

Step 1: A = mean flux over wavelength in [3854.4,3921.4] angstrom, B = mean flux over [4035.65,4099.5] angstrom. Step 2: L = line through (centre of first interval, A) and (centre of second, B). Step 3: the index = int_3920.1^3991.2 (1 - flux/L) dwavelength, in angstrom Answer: 4.3 angstrom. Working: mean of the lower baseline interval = 1.57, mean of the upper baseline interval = 1.61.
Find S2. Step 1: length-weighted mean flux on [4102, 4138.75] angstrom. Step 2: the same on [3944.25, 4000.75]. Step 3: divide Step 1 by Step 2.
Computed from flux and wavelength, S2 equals 1.01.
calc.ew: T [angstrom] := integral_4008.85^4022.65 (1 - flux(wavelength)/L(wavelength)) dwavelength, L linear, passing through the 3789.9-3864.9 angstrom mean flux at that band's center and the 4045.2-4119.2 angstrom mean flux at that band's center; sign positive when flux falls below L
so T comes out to -1.0 angstrom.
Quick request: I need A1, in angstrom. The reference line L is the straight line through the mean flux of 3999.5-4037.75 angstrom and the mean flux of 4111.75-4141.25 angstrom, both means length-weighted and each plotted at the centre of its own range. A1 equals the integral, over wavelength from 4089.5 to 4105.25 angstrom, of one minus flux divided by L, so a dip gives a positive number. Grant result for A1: 2.7 angstrom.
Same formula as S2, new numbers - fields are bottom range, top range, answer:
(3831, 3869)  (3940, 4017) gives 1.03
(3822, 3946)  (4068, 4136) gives 1.01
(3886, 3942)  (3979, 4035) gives 1.11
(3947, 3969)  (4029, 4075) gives 1.07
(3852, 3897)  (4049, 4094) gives 1.05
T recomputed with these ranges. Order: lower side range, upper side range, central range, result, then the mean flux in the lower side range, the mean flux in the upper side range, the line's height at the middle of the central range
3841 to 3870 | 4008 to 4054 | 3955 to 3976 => 4.1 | 1.65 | 1.64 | 1.64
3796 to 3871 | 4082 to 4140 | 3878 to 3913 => 0.7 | 1.52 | 1.53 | 1.52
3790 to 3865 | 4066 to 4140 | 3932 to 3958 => 0.5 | 1.51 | 1.55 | 1.53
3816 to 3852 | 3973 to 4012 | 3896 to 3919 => -1.1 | 1.48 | 1.64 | 1.56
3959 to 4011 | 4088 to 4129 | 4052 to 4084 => -2.8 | 1.52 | 1.49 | 1.5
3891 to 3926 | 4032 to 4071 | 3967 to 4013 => 2.3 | 1.6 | 1.63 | 1.62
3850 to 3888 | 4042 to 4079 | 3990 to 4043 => -1.1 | 1.61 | 1.62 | 1.62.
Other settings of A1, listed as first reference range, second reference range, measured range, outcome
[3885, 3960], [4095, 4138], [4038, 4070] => -2.6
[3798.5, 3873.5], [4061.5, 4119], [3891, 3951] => -0.3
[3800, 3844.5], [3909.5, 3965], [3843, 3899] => -1.7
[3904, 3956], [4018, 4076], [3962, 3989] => 3.1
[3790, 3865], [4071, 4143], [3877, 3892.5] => 1.5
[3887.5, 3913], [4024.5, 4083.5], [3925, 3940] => 1.4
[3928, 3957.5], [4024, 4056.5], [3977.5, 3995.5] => -1.1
